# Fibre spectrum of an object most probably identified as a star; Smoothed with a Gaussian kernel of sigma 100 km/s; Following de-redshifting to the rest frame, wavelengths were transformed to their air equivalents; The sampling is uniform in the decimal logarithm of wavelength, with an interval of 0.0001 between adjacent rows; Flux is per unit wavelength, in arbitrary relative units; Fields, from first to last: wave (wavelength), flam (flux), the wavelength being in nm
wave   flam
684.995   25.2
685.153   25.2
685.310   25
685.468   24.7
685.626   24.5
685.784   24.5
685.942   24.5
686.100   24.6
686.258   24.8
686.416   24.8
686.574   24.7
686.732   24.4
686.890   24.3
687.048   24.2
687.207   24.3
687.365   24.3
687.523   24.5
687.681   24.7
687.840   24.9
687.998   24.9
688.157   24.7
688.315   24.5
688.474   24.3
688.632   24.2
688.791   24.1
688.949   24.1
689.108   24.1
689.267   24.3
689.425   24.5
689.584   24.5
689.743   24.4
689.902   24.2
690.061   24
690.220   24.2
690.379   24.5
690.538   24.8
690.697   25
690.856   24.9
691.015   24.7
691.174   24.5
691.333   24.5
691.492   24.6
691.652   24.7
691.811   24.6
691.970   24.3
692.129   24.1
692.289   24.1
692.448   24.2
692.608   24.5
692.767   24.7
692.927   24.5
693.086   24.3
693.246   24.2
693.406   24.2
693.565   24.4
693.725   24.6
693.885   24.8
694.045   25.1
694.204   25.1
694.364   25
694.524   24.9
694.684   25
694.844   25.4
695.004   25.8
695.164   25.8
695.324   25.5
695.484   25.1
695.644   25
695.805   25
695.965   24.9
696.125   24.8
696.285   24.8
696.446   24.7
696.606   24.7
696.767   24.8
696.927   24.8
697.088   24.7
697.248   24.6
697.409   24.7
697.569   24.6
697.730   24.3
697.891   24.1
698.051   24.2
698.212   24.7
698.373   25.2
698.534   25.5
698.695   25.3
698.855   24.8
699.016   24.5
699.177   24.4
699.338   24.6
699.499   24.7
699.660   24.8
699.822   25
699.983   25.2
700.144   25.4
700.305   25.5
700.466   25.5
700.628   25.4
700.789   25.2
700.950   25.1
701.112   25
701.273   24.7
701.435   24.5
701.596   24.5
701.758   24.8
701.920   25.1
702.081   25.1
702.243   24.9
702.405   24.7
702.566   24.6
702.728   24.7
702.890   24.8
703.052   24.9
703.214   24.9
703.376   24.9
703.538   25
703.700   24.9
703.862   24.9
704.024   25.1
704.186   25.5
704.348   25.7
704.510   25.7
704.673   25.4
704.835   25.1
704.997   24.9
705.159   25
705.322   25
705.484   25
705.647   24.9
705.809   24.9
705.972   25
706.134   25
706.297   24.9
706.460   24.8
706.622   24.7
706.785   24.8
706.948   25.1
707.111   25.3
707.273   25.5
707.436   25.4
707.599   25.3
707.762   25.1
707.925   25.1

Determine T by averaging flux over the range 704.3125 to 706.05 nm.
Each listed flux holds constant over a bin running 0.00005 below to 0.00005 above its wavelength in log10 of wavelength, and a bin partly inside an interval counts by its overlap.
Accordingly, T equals 25.1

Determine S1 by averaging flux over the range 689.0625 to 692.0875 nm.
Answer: 24.5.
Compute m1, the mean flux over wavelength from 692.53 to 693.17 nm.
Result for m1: 24.5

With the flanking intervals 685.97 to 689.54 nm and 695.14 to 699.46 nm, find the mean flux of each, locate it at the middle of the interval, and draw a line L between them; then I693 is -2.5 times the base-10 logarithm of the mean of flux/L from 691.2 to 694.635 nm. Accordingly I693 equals 0.005 mag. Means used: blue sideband 24.5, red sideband 24.8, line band 24.5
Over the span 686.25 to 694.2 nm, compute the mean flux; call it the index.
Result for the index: 24.5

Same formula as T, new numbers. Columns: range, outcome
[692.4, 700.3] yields 24.8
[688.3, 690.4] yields 24.3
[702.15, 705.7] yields 25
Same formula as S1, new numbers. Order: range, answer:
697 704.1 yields 24.9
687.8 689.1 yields 24.4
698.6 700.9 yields 25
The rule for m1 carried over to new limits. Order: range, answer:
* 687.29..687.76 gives 24.5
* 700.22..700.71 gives 25.5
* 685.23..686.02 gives 24.6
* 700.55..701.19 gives 25.2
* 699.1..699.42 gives 24.5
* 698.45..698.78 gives 25.4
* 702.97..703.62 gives 24.9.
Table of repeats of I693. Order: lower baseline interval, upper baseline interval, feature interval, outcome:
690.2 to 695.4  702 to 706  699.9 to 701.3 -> -0.01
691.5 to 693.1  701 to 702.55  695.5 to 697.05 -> -0.01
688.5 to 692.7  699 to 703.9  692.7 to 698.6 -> -0.01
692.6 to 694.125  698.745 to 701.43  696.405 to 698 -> 0.01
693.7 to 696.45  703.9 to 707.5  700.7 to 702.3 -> 0.01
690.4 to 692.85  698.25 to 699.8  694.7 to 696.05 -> -0.03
